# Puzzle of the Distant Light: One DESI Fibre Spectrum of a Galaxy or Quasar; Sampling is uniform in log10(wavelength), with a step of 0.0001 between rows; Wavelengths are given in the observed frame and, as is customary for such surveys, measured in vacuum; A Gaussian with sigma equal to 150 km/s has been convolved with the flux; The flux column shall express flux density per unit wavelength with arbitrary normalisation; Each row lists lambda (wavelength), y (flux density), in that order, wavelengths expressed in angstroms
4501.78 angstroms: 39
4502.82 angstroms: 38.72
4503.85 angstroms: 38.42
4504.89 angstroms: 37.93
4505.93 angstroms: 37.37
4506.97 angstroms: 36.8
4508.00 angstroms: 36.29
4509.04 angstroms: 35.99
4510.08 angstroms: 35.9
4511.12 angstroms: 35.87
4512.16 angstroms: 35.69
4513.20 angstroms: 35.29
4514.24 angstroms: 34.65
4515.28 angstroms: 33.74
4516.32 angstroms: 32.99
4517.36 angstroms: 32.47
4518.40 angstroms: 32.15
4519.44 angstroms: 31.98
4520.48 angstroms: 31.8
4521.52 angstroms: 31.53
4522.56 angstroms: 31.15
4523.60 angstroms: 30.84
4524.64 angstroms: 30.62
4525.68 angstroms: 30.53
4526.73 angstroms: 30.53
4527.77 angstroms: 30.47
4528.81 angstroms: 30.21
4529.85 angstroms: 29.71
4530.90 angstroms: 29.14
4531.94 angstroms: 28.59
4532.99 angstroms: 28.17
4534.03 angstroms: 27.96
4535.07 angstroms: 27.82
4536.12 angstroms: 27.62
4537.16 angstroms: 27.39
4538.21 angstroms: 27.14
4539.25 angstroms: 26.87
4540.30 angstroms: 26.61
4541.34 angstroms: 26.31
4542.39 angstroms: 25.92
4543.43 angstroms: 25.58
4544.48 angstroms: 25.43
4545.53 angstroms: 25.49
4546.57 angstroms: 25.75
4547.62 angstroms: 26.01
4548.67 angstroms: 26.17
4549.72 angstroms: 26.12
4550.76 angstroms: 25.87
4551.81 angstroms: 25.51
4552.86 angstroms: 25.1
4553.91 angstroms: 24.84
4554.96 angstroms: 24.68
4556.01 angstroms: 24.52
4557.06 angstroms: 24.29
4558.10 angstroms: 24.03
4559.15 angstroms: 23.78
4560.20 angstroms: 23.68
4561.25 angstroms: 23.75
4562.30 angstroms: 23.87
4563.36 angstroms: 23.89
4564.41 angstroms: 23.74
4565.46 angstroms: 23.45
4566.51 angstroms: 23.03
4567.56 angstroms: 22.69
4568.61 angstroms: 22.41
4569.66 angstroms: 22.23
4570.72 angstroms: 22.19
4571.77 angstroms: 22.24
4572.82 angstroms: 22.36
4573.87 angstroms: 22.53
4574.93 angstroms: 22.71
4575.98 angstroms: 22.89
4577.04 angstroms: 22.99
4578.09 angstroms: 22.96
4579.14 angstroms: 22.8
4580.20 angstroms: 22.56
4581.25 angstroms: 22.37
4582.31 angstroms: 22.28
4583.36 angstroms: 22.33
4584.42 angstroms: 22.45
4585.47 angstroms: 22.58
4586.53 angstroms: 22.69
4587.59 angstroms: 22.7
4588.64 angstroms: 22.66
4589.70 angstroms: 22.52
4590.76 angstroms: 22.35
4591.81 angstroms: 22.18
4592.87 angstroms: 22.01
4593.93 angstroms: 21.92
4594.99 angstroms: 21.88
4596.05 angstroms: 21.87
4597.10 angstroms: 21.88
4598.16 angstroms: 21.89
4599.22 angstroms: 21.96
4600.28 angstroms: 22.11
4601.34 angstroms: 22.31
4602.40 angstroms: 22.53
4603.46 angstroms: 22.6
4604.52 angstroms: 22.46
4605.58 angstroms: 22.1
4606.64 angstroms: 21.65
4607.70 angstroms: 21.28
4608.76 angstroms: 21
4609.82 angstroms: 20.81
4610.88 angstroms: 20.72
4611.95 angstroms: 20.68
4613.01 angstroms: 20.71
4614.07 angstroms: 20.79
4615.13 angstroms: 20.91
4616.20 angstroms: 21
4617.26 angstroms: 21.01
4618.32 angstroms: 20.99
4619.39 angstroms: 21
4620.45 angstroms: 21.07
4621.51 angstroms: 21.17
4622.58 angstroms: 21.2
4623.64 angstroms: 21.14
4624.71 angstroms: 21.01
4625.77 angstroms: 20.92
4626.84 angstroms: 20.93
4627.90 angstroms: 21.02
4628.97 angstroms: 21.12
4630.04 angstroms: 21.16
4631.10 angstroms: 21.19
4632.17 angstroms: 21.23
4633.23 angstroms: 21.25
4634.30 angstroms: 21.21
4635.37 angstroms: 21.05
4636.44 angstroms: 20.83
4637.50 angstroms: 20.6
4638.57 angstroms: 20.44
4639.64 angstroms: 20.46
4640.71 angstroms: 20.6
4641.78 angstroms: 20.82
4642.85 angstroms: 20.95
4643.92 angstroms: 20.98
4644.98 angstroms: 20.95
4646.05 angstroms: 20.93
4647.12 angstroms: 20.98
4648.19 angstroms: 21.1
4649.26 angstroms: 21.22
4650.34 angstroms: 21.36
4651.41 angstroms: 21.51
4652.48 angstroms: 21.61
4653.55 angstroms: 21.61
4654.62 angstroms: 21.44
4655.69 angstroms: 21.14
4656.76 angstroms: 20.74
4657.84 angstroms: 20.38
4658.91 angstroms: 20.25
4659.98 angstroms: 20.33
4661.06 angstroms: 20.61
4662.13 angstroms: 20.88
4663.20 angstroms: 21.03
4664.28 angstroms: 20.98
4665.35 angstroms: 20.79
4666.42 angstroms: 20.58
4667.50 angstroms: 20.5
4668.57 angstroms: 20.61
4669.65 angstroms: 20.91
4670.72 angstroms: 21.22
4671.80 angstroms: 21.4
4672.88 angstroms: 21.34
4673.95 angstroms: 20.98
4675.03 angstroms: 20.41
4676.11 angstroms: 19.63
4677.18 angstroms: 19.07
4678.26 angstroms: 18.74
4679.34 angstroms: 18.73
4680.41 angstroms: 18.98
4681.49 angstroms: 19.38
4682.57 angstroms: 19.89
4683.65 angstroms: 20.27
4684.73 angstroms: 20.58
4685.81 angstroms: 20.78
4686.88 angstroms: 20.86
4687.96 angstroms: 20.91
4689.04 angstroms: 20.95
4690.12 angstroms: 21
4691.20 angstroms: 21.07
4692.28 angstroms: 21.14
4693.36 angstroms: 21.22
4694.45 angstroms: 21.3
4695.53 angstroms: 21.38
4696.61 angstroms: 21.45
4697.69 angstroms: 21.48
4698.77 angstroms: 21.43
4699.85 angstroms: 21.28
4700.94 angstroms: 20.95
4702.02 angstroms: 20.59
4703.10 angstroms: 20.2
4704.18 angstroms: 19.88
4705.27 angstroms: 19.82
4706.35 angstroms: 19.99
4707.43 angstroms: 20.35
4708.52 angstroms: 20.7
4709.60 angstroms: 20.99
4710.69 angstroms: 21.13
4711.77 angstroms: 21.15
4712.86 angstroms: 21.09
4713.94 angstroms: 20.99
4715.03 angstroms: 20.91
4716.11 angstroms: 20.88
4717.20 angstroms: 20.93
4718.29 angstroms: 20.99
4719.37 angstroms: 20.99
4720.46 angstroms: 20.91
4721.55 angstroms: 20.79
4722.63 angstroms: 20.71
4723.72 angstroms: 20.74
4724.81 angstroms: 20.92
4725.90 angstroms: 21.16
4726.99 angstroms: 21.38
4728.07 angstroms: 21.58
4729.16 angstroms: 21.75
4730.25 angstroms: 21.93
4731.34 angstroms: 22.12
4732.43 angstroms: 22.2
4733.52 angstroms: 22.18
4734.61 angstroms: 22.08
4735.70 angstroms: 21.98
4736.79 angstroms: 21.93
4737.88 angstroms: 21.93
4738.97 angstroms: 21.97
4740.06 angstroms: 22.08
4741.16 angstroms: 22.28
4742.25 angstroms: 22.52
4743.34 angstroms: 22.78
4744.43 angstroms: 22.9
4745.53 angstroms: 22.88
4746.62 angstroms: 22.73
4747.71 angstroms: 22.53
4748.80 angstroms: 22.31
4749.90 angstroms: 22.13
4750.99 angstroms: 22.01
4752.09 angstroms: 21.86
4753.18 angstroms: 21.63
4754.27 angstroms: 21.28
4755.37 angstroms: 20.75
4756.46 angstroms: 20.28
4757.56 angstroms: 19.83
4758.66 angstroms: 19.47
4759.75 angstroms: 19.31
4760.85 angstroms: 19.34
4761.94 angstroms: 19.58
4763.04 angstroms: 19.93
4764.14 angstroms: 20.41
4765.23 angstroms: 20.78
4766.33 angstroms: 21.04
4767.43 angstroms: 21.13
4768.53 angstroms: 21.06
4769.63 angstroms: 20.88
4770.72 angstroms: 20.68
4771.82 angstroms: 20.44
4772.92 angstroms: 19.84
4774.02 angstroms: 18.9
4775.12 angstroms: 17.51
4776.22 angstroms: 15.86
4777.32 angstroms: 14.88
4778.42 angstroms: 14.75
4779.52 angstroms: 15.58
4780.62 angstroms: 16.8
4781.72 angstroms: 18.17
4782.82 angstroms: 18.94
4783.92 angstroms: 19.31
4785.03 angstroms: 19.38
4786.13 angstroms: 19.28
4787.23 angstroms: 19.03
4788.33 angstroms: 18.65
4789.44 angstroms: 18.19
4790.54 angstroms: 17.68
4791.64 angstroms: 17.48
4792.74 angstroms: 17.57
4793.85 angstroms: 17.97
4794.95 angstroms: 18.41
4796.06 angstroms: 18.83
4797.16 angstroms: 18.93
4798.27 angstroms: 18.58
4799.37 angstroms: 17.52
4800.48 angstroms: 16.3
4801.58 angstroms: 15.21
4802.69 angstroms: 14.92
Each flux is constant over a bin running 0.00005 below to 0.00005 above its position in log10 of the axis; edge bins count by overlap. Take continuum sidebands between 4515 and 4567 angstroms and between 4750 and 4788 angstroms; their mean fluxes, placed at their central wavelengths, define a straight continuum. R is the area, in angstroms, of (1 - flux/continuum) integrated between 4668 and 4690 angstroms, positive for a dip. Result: 2.2 angstroms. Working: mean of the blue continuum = 27.3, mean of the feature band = 20.3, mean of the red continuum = 19.4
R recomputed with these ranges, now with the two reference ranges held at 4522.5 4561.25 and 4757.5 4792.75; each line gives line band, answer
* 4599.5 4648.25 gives 5.9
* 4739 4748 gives -1.2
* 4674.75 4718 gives 2.0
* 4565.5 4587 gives 2.6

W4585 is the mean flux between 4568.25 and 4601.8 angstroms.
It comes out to 22.4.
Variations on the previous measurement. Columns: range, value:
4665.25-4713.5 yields 20.6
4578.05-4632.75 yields 21.7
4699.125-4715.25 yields 20.7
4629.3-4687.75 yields 20.7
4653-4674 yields 20.9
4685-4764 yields 21.2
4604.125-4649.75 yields 21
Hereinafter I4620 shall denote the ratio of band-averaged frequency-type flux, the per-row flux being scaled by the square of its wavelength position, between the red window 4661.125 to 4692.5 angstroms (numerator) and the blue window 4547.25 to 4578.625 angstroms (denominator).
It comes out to 0.90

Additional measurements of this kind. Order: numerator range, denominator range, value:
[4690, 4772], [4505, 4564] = 0.80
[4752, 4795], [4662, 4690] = 0.97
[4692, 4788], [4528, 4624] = 0.94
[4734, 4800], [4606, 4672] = 1.00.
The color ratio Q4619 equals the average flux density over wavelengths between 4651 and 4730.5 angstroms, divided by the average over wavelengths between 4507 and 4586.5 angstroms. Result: 0.77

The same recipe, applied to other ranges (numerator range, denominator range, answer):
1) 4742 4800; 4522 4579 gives 0.76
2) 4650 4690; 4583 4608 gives 0.93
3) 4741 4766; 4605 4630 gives 1.01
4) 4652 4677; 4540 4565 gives 0.83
